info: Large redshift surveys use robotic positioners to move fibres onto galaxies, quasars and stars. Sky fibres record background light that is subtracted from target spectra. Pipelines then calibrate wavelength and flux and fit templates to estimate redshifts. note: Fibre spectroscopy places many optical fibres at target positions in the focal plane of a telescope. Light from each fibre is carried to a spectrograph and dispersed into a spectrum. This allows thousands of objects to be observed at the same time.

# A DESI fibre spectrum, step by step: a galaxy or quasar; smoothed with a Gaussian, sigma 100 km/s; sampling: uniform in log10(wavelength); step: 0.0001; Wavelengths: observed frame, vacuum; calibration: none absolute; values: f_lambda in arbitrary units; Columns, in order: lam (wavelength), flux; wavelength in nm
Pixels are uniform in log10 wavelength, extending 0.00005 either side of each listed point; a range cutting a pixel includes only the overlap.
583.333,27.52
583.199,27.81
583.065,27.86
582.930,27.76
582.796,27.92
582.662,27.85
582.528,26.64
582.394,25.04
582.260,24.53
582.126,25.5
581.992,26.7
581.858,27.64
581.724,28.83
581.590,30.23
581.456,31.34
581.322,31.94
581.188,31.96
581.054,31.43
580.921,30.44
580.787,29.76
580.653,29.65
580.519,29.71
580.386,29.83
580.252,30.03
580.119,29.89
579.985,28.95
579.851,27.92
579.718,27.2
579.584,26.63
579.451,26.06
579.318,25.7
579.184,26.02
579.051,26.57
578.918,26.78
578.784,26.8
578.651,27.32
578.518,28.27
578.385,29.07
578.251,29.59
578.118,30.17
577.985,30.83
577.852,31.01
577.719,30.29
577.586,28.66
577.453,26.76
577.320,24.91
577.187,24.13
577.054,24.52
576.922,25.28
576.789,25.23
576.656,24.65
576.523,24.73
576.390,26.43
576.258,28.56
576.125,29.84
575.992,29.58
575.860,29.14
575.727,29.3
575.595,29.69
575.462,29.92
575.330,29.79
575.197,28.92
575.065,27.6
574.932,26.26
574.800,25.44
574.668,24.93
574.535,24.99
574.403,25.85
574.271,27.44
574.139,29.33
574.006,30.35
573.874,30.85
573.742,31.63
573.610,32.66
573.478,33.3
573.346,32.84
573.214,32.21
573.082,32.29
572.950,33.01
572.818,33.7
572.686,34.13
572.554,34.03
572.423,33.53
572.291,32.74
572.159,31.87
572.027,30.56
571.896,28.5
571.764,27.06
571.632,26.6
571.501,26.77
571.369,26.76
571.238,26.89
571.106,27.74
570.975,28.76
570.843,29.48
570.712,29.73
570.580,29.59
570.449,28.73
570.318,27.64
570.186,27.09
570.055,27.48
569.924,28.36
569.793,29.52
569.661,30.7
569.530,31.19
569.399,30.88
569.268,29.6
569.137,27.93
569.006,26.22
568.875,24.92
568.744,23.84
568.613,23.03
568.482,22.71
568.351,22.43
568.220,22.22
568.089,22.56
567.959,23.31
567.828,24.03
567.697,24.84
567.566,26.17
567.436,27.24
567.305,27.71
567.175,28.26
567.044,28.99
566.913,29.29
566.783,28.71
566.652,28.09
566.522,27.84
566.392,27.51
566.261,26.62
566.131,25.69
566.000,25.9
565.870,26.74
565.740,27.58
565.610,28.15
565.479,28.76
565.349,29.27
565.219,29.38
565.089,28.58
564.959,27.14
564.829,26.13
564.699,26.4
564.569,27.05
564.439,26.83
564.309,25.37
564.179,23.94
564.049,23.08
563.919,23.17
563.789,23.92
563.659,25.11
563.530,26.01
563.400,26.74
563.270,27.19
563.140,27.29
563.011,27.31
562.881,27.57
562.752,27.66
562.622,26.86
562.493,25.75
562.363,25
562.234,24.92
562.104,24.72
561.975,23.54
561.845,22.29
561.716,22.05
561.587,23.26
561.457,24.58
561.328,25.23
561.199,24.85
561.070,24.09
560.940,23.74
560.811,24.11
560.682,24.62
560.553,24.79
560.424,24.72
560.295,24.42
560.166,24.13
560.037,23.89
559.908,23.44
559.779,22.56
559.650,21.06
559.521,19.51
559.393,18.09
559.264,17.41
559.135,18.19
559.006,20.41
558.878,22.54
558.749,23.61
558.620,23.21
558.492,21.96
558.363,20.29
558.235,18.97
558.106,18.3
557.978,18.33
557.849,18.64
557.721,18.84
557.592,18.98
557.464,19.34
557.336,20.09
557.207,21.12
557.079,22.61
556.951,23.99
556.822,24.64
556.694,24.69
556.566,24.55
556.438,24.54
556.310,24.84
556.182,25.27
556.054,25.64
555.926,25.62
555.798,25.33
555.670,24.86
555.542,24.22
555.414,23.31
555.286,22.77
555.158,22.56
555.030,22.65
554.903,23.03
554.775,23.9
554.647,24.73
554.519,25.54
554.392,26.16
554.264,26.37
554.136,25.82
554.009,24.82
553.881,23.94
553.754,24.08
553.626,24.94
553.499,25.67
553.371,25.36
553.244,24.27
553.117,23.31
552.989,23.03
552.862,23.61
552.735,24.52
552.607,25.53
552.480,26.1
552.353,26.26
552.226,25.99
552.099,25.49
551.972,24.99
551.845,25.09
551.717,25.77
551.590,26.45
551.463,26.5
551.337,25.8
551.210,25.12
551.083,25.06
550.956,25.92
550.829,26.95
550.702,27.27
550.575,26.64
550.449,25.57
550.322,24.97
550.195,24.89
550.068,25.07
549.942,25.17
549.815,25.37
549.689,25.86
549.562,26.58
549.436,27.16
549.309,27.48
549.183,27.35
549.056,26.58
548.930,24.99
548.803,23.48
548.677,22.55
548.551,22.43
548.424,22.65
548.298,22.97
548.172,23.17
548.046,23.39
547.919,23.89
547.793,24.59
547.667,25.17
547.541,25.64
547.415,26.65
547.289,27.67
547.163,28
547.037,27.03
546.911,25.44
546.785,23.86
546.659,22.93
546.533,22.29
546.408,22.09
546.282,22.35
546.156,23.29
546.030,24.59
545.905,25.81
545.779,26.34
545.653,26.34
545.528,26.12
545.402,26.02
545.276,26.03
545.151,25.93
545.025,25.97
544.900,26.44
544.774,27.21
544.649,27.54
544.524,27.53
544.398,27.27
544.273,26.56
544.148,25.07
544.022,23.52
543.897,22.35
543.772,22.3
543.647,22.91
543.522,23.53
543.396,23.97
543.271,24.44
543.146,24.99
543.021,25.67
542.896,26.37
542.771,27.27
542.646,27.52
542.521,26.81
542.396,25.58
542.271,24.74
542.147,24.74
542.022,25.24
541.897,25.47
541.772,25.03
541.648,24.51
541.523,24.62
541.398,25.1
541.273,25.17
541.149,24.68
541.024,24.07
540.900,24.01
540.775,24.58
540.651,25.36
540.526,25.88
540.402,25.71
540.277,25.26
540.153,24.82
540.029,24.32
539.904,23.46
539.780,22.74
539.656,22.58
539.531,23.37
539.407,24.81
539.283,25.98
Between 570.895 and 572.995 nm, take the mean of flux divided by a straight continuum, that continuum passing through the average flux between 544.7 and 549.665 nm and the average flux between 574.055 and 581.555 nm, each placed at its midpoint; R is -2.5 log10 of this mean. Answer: -0.098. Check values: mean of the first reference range 25.1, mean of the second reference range 28.1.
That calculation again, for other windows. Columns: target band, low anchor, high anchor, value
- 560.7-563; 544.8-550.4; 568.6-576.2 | 0.11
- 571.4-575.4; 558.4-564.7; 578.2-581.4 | -0.11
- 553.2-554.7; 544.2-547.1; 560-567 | 0.02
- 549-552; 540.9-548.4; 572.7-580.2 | -0.01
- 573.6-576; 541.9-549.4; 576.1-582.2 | -0.03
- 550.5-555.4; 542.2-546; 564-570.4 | 0.04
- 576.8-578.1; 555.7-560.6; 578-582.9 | 0.00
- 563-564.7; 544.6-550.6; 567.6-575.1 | 0.07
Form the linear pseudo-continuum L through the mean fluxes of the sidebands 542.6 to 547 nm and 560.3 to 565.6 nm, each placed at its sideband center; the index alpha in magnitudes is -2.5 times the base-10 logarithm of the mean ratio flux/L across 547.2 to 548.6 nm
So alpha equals 0.03 mag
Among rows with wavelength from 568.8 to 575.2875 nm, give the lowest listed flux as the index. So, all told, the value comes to 24.92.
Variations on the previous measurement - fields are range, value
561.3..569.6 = 22.05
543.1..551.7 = 22.09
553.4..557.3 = 21.12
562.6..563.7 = 25.11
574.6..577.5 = 24.13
